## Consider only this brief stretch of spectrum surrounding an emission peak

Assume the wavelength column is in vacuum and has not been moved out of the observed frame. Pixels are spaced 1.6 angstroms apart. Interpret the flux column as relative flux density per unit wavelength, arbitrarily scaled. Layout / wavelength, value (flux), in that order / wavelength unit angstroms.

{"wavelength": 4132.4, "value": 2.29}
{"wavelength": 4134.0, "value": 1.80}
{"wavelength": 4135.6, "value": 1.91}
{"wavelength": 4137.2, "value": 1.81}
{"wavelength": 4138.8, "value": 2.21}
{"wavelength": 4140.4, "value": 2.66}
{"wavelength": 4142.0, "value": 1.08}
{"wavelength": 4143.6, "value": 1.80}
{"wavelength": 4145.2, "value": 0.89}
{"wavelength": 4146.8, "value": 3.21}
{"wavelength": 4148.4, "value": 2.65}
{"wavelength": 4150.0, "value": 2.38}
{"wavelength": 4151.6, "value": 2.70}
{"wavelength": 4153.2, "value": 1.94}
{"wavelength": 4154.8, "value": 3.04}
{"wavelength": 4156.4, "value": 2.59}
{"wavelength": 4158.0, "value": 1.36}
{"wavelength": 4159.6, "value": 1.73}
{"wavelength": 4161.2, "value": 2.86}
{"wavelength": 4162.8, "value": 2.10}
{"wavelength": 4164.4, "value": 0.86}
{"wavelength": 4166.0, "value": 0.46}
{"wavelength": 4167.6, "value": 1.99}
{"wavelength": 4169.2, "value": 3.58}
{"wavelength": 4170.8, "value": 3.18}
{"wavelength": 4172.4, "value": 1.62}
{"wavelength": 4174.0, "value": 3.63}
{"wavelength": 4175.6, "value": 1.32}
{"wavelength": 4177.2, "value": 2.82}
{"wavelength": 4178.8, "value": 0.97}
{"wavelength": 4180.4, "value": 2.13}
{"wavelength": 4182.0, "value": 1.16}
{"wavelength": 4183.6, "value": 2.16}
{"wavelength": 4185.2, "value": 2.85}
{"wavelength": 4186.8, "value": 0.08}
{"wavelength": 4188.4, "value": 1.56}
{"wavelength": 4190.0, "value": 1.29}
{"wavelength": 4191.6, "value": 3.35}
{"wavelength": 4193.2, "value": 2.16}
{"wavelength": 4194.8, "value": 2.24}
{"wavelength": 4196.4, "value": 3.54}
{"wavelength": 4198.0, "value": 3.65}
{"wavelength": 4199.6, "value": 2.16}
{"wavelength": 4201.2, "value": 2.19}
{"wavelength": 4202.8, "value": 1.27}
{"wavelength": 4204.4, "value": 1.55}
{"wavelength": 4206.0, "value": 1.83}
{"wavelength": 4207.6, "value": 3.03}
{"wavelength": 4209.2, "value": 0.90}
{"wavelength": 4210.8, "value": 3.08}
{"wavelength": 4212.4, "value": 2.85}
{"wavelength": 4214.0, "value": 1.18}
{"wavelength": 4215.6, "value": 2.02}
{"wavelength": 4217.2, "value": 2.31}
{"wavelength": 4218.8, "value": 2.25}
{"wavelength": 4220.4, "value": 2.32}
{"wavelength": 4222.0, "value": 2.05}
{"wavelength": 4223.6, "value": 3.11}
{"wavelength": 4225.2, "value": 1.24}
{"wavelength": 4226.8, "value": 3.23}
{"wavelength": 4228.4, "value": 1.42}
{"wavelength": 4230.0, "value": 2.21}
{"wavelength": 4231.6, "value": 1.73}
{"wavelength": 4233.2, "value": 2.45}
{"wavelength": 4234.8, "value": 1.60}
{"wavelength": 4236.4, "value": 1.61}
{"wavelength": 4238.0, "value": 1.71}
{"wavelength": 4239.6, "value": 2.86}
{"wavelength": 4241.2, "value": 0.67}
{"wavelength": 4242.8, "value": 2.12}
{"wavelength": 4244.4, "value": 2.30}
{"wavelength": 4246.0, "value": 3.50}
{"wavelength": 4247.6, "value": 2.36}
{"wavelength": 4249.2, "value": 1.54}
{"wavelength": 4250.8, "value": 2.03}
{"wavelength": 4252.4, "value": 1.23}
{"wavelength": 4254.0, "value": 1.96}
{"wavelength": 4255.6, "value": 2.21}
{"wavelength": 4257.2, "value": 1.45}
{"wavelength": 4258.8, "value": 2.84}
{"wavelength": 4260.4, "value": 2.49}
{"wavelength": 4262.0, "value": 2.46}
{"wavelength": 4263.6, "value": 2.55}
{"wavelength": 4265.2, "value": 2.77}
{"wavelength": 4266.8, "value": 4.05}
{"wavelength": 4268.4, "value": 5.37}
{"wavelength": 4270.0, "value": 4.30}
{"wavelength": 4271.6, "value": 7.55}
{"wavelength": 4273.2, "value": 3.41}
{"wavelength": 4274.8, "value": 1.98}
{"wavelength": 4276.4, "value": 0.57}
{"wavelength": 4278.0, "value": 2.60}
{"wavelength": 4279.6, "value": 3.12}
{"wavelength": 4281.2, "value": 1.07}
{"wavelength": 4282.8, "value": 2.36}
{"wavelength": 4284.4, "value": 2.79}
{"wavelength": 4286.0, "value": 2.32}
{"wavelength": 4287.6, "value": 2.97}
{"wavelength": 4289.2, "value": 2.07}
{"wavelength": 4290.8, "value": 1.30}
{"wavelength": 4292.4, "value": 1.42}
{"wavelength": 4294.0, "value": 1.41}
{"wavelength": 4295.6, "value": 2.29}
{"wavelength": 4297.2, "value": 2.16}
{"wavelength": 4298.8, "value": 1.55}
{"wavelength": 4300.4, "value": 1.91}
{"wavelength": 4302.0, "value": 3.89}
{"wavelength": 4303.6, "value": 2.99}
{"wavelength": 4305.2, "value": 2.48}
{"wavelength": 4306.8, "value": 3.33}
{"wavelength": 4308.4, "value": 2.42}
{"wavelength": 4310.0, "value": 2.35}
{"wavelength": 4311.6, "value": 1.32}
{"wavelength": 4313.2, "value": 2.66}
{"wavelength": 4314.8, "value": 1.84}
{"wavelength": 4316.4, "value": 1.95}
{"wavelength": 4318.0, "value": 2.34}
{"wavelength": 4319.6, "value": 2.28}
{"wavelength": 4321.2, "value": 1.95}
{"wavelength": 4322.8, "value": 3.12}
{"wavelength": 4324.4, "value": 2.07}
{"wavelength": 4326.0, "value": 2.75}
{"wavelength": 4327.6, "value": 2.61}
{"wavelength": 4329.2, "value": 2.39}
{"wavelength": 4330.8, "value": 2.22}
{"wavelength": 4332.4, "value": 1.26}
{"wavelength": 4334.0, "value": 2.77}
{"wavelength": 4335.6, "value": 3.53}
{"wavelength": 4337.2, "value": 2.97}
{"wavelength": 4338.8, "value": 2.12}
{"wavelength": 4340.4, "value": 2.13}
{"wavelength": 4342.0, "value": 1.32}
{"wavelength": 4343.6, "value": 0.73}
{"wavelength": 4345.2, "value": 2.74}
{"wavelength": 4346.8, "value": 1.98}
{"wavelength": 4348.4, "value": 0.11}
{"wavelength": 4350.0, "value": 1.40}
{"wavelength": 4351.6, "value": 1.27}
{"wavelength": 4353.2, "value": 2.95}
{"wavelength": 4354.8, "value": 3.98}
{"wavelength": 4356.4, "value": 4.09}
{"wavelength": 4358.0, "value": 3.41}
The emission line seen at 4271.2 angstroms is [O II] 3727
